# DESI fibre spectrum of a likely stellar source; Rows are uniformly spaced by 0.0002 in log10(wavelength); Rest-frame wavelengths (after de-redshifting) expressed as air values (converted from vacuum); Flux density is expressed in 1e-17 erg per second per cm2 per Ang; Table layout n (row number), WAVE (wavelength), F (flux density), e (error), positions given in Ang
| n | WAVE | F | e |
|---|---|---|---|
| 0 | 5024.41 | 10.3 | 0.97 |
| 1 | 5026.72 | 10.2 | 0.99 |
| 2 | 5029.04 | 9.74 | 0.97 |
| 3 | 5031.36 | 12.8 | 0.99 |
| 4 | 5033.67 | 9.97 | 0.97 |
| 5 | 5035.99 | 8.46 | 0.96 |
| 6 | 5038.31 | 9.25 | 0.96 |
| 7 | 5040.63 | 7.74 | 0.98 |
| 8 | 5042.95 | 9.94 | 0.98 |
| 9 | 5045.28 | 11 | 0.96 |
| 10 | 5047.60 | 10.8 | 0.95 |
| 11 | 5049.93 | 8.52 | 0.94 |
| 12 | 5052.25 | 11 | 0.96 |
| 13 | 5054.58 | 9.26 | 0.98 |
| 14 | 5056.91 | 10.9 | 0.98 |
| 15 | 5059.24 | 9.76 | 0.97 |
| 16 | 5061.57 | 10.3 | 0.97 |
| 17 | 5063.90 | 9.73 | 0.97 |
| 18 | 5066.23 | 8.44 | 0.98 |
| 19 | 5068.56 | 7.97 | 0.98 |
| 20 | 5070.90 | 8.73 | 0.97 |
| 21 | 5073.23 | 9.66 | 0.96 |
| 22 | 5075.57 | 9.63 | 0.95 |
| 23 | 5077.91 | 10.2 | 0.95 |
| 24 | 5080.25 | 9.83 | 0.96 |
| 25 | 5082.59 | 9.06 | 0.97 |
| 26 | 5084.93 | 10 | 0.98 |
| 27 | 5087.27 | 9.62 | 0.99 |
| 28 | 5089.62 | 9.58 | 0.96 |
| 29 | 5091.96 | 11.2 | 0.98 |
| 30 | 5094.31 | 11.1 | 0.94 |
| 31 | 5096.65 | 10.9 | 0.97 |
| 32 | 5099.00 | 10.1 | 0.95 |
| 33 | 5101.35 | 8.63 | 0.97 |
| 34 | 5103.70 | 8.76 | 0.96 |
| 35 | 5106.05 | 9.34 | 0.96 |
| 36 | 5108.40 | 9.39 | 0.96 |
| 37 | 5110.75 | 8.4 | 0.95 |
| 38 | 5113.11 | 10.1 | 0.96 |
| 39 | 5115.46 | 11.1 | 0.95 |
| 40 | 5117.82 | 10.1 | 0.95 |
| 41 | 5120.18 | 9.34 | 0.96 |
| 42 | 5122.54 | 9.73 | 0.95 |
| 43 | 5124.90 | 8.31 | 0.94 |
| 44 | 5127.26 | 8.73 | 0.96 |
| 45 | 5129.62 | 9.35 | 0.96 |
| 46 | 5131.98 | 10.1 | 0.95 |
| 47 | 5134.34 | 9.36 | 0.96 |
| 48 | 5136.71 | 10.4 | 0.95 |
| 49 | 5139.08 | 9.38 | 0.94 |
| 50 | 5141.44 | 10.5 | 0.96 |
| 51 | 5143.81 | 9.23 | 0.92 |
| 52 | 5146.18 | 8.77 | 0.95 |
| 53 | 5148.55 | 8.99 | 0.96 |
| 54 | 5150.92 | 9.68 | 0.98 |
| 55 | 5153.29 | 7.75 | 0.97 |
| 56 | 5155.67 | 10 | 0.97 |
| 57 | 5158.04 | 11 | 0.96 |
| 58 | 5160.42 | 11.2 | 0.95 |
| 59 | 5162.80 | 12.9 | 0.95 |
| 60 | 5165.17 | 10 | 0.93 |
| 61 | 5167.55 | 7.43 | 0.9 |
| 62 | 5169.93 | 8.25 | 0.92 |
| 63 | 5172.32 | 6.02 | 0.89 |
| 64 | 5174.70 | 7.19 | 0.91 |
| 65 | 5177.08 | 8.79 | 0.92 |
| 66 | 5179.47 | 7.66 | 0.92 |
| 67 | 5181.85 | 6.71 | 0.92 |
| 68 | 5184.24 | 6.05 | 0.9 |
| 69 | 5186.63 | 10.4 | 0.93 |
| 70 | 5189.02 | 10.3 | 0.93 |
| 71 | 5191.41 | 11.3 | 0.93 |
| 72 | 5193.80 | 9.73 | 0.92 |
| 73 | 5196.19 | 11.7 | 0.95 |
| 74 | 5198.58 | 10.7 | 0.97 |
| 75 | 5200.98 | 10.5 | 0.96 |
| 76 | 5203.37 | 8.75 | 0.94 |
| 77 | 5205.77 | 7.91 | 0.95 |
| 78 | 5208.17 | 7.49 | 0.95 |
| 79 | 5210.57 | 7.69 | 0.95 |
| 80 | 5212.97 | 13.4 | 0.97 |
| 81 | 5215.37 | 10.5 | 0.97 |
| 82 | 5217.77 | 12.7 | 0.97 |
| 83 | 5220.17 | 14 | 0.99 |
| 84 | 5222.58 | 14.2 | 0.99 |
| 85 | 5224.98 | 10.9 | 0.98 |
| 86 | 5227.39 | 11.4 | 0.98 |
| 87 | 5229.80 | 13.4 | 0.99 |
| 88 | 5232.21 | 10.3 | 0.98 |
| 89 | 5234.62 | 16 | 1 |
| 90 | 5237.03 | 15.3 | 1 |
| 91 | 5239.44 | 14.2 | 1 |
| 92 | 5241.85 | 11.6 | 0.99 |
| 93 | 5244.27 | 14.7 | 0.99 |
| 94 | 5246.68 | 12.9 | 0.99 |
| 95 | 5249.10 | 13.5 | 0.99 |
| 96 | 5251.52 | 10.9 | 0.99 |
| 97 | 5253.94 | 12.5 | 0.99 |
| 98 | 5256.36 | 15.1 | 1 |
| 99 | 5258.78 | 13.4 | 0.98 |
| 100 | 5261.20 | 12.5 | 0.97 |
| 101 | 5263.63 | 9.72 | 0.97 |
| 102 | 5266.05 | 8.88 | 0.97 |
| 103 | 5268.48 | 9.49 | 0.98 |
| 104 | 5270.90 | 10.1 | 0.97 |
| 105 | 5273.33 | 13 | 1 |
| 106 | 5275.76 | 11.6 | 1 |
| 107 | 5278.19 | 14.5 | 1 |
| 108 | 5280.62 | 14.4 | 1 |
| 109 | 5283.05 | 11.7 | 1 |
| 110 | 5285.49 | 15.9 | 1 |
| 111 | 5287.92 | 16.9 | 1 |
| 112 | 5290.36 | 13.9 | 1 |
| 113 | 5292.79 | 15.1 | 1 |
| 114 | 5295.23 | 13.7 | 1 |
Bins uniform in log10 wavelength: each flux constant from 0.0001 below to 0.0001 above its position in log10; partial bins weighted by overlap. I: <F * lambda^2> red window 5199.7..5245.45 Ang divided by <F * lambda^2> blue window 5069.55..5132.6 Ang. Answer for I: 1.29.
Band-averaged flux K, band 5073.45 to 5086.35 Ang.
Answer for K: 9.73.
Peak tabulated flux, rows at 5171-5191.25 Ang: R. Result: 10.4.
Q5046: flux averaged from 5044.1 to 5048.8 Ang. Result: 10.9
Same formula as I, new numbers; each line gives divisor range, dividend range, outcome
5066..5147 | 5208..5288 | 1.38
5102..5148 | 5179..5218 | 1.04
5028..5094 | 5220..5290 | 1.42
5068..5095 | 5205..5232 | 1.22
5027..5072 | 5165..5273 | 1.19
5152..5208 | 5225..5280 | 1.40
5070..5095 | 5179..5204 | 1.01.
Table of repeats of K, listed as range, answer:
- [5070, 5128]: 9.67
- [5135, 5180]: 9.24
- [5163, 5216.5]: 9.09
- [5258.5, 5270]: 10.6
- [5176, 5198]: 9.23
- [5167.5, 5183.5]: 7.39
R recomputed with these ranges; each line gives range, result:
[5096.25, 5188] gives 12.9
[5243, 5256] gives 14.7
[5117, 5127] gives 10.1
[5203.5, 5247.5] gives 16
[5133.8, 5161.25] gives 11.2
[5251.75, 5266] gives 15.1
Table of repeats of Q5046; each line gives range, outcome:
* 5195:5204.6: 10.4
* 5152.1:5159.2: 9.58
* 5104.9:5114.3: 9.32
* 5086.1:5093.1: 10.1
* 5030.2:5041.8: 9.65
